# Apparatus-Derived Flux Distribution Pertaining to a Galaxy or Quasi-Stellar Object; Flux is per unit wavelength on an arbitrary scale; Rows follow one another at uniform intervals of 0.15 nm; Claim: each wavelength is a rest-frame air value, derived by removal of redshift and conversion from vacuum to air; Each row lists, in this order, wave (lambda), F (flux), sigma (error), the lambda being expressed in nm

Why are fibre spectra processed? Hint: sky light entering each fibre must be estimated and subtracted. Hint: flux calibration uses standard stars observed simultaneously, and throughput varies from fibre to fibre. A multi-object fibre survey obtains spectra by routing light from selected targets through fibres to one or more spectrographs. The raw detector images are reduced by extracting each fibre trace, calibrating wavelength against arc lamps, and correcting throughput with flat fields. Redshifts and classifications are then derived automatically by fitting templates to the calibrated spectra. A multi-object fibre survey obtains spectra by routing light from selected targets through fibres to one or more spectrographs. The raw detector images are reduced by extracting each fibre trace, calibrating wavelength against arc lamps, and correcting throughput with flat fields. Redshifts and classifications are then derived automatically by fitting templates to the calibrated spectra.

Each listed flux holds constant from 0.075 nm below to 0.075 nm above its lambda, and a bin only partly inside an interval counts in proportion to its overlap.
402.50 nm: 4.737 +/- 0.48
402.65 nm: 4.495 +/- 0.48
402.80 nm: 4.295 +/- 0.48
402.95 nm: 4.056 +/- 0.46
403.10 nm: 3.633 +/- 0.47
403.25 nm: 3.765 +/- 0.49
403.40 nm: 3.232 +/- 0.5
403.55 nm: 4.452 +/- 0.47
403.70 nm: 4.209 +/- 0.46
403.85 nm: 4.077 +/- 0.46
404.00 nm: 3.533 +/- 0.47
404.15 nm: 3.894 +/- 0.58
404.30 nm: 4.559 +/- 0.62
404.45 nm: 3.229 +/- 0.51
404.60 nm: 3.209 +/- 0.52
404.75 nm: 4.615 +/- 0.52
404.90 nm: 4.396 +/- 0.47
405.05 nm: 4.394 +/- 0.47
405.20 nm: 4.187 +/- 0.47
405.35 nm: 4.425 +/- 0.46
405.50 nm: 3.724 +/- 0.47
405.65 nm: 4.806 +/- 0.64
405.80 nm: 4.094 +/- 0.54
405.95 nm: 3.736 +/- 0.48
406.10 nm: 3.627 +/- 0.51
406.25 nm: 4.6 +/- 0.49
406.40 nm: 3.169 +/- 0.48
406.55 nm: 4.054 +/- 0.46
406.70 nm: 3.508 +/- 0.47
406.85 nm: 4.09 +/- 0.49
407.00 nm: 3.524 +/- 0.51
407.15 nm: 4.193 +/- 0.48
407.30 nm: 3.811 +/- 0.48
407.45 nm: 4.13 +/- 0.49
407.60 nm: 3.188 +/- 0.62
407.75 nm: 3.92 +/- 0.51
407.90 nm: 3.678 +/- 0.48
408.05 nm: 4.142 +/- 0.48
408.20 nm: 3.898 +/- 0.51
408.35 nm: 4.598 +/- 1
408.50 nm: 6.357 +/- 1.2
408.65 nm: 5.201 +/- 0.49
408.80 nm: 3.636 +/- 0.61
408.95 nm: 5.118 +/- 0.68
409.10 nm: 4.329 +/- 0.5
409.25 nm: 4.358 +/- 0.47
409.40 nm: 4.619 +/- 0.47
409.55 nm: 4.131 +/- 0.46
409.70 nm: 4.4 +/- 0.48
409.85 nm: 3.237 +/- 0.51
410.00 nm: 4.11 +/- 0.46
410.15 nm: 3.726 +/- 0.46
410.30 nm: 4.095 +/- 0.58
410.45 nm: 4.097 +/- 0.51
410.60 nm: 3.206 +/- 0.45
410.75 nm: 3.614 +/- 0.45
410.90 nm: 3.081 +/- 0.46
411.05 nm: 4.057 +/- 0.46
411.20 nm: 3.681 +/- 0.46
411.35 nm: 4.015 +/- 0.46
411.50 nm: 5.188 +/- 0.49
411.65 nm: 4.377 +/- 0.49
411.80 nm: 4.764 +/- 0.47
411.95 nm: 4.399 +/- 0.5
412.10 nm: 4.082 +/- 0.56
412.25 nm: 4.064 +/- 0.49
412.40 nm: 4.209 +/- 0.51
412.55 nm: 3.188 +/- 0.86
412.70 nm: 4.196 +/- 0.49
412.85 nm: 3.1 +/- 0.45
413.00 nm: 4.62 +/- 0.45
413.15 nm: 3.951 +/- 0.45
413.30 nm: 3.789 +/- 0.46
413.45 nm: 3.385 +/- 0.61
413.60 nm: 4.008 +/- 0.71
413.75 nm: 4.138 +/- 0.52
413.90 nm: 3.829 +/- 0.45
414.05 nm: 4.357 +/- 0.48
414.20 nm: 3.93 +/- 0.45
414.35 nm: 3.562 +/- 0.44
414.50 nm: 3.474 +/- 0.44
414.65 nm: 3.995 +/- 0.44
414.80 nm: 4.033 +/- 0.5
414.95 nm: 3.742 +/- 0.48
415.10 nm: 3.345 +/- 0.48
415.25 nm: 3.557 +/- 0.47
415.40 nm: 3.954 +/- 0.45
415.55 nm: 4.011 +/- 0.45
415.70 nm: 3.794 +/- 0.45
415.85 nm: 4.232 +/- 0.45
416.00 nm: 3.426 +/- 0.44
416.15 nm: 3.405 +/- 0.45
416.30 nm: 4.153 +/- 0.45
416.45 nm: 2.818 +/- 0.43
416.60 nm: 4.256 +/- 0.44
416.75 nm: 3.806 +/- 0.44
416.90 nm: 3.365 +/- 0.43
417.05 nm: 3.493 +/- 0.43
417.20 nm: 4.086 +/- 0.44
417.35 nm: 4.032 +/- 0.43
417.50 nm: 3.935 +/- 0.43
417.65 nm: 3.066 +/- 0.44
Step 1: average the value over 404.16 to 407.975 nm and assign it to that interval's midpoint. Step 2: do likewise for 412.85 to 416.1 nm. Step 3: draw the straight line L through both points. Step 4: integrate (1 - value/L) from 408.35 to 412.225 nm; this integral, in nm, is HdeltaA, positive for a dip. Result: -0.339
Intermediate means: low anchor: 3.95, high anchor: 3.84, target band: 4.24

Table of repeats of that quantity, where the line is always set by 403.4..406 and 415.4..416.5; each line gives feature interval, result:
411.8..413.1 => -0.06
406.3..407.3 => 0.06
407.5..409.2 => -0.18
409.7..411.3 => 0.07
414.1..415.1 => 0.00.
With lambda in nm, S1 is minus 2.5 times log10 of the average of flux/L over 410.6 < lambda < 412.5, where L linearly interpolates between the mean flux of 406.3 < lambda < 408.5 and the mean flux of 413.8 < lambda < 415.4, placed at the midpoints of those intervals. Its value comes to -0.06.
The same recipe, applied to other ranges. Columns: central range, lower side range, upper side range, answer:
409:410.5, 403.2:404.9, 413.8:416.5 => -0.08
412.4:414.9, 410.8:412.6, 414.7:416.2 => 0.02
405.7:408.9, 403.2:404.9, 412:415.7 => -0.05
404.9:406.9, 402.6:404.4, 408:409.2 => 0.07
